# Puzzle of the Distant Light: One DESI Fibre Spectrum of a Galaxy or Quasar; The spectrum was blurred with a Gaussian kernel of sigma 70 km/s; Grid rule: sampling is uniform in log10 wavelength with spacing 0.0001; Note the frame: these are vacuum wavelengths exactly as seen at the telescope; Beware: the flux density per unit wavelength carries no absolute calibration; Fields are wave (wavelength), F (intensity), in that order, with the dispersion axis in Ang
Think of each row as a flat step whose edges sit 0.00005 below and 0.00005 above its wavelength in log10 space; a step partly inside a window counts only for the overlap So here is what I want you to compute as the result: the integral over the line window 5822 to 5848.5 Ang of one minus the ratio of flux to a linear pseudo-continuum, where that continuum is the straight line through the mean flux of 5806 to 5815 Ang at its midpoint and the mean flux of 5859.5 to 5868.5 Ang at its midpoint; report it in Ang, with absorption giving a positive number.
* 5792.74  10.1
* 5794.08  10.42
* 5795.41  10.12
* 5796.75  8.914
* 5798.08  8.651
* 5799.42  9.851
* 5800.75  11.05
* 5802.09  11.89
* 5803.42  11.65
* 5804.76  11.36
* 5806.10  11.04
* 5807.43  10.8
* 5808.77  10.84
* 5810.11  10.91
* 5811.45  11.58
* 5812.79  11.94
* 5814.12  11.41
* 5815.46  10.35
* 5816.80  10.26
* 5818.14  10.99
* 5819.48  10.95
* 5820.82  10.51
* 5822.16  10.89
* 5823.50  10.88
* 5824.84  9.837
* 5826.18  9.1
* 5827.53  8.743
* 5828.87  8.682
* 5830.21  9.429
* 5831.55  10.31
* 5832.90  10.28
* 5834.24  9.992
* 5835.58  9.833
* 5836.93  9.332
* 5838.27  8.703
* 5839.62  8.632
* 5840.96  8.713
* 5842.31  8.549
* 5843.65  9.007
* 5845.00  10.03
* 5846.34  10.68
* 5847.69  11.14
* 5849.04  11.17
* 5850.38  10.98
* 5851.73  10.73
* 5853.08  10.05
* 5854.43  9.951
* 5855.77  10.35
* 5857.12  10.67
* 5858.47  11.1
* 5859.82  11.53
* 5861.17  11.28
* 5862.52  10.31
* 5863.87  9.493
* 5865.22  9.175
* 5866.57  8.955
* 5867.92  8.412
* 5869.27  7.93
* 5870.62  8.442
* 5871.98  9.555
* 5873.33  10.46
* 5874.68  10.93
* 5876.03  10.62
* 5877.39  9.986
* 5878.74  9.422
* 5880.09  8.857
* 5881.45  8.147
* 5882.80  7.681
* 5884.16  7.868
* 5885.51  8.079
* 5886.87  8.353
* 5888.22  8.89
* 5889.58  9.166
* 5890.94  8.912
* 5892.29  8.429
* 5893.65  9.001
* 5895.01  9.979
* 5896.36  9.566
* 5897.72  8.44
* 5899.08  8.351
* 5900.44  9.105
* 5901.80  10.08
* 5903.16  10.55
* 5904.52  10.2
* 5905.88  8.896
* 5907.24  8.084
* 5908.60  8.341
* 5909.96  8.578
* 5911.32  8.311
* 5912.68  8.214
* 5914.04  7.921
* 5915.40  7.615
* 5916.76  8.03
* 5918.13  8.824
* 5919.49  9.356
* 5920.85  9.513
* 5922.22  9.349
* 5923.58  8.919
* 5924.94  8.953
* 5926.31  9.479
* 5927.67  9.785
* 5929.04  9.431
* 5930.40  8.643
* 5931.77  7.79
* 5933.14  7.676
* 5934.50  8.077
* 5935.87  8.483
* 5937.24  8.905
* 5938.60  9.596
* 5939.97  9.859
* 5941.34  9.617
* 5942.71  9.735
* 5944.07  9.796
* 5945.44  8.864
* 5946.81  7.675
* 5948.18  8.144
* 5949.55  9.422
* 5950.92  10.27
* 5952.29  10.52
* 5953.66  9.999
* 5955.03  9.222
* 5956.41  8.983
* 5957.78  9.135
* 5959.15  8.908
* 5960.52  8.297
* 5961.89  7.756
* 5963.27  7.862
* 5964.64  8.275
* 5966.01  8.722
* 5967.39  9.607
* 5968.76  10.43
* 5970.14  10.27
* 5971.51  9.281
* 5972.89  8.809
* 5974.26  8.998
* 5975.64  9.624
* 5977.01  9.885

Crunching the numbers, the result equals 2.4 Ang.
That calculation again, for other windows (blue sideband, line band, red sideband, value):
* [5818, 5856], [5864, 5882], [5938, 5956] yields 0.8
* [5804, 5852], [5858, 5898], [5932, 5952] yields 1.7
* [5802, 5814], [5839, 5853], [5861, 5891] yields 0.2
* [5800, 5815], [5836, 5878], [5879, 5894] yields -1.6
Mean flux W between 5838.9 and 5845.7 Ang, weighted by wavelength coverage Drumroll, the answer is 8.99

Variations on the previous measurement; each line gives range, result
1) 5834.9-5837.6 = 9.58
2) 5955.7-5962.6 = 8.61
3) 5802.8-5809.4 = 11.1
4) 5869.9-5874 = 9.46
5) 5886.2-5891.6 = 8.83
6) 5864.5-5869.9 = 8.64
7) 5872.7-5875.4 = 10.7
